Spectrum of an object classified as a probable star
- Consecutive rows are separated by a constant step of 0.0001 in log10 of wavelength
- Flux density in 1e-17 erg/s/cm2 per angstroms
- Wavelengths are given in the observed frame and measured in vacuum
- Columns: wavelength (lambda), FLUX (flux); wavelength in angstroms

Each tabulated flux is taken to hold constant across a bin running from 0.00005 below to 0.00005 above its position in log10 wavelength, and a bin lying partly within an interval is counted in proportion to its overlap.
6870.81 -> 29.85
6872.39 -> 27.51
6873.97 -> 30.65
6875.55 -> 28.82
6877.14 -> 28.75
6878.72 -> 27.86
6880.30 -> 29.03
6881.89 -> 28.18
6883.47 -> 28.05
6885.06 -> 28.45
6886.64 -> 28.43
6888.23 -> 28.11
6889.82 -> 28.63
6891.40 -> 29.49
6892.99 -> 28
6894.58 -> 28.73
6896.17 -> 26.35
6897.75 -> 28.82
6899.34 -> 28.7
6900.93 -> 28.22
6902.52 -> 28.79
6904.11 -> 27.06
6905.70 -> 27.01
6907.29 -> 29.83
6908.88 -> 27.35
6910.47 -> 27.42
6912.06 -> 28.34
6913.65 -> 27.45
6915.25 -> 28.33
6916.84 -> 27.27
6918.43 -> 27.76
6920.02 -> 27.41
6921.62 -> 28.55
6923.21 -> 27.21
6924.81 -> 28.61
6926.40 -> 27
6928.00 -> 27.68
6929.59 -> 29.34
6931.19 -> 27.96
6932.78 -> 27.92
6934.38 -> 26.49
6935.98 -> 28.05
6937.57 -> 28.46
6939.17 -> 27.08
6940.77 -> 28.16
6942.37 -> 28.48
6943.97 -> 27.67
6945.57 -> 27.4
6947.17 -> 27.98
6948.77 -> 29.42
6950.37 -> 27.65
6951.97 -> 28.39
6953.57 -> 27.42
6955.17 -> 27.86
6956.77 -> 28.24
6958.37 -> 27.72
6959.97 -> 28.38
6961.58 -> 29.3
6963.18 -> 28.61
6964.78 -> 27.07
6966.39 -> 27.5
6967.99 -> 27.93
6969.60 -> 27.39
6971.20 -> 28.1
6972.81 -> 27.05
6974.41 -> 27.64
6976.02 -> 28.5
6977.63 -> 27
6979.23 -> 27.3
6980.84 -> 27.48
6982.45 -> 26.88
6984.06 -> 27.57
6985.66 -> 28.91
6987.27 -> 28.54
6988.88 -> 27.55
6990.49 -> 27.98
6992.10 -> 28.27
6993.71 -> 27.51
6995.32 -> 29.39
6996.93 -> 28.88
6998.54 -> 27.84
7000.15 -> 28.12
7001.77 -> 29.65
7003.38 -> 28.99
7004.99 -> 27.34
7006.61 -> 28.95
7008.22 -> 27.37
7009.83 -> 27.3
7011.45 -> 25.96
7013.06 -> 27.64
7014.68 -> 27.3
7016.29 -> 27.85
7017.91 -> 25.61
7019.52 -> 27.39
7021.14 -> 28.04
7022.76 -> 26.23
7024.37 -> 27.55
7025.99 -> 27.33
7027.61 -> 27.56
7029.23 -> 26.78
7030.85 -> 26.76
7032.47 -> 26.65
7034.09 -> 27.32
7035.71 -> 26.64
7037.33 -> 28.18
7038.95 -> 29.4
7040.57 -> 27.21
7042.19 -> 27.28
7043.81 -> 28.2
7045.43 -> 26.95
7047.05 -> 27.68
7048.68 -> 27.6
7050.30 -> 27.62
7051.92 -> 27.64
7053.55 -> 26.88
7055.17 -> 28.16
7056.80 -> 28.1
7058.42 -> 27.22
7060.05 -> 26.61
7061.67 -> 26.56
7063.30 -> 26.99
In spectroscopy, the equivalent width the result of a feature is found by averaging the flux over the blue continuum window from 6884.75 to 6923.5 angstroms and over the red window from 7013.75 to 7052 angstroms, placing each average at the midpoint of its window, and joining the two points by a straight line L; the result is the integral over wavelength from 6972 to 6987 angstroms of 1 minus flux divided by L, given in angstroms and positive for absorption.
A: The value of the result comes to 0.0 angstroms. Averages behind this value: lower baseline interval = 28.1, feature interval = 27.6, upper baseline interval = 27.4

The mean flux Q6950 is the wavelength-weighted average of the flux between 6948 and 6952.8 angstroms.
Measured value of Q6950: 28.5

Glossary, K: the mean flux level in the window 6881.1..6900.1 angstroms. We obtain 28.3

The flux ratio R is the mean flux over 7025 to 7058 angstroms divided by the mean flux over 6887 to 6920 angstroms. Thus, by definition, 1.0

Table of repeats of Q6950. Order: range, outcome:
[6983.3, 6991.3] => 28.1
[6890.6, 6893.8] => 28.8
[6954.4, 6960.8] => 28.1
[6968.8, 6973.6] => 27.5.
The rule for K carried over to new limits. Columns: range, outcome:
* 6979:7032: 27.7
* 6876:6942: 28.1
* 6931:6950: 27.9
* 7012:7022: 27.3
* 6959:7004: 28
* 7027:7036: 26.9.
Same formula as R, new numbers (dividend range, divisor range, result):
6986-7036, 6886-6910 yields 0.98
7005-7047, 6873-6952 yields 0.97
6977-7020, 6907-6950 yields 1.00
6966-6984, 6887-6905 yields 0.97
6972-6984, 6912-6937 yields 0.98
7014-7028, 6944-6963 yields 0.97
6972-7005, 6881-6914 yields 1.00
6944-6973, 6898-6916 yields 1.00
